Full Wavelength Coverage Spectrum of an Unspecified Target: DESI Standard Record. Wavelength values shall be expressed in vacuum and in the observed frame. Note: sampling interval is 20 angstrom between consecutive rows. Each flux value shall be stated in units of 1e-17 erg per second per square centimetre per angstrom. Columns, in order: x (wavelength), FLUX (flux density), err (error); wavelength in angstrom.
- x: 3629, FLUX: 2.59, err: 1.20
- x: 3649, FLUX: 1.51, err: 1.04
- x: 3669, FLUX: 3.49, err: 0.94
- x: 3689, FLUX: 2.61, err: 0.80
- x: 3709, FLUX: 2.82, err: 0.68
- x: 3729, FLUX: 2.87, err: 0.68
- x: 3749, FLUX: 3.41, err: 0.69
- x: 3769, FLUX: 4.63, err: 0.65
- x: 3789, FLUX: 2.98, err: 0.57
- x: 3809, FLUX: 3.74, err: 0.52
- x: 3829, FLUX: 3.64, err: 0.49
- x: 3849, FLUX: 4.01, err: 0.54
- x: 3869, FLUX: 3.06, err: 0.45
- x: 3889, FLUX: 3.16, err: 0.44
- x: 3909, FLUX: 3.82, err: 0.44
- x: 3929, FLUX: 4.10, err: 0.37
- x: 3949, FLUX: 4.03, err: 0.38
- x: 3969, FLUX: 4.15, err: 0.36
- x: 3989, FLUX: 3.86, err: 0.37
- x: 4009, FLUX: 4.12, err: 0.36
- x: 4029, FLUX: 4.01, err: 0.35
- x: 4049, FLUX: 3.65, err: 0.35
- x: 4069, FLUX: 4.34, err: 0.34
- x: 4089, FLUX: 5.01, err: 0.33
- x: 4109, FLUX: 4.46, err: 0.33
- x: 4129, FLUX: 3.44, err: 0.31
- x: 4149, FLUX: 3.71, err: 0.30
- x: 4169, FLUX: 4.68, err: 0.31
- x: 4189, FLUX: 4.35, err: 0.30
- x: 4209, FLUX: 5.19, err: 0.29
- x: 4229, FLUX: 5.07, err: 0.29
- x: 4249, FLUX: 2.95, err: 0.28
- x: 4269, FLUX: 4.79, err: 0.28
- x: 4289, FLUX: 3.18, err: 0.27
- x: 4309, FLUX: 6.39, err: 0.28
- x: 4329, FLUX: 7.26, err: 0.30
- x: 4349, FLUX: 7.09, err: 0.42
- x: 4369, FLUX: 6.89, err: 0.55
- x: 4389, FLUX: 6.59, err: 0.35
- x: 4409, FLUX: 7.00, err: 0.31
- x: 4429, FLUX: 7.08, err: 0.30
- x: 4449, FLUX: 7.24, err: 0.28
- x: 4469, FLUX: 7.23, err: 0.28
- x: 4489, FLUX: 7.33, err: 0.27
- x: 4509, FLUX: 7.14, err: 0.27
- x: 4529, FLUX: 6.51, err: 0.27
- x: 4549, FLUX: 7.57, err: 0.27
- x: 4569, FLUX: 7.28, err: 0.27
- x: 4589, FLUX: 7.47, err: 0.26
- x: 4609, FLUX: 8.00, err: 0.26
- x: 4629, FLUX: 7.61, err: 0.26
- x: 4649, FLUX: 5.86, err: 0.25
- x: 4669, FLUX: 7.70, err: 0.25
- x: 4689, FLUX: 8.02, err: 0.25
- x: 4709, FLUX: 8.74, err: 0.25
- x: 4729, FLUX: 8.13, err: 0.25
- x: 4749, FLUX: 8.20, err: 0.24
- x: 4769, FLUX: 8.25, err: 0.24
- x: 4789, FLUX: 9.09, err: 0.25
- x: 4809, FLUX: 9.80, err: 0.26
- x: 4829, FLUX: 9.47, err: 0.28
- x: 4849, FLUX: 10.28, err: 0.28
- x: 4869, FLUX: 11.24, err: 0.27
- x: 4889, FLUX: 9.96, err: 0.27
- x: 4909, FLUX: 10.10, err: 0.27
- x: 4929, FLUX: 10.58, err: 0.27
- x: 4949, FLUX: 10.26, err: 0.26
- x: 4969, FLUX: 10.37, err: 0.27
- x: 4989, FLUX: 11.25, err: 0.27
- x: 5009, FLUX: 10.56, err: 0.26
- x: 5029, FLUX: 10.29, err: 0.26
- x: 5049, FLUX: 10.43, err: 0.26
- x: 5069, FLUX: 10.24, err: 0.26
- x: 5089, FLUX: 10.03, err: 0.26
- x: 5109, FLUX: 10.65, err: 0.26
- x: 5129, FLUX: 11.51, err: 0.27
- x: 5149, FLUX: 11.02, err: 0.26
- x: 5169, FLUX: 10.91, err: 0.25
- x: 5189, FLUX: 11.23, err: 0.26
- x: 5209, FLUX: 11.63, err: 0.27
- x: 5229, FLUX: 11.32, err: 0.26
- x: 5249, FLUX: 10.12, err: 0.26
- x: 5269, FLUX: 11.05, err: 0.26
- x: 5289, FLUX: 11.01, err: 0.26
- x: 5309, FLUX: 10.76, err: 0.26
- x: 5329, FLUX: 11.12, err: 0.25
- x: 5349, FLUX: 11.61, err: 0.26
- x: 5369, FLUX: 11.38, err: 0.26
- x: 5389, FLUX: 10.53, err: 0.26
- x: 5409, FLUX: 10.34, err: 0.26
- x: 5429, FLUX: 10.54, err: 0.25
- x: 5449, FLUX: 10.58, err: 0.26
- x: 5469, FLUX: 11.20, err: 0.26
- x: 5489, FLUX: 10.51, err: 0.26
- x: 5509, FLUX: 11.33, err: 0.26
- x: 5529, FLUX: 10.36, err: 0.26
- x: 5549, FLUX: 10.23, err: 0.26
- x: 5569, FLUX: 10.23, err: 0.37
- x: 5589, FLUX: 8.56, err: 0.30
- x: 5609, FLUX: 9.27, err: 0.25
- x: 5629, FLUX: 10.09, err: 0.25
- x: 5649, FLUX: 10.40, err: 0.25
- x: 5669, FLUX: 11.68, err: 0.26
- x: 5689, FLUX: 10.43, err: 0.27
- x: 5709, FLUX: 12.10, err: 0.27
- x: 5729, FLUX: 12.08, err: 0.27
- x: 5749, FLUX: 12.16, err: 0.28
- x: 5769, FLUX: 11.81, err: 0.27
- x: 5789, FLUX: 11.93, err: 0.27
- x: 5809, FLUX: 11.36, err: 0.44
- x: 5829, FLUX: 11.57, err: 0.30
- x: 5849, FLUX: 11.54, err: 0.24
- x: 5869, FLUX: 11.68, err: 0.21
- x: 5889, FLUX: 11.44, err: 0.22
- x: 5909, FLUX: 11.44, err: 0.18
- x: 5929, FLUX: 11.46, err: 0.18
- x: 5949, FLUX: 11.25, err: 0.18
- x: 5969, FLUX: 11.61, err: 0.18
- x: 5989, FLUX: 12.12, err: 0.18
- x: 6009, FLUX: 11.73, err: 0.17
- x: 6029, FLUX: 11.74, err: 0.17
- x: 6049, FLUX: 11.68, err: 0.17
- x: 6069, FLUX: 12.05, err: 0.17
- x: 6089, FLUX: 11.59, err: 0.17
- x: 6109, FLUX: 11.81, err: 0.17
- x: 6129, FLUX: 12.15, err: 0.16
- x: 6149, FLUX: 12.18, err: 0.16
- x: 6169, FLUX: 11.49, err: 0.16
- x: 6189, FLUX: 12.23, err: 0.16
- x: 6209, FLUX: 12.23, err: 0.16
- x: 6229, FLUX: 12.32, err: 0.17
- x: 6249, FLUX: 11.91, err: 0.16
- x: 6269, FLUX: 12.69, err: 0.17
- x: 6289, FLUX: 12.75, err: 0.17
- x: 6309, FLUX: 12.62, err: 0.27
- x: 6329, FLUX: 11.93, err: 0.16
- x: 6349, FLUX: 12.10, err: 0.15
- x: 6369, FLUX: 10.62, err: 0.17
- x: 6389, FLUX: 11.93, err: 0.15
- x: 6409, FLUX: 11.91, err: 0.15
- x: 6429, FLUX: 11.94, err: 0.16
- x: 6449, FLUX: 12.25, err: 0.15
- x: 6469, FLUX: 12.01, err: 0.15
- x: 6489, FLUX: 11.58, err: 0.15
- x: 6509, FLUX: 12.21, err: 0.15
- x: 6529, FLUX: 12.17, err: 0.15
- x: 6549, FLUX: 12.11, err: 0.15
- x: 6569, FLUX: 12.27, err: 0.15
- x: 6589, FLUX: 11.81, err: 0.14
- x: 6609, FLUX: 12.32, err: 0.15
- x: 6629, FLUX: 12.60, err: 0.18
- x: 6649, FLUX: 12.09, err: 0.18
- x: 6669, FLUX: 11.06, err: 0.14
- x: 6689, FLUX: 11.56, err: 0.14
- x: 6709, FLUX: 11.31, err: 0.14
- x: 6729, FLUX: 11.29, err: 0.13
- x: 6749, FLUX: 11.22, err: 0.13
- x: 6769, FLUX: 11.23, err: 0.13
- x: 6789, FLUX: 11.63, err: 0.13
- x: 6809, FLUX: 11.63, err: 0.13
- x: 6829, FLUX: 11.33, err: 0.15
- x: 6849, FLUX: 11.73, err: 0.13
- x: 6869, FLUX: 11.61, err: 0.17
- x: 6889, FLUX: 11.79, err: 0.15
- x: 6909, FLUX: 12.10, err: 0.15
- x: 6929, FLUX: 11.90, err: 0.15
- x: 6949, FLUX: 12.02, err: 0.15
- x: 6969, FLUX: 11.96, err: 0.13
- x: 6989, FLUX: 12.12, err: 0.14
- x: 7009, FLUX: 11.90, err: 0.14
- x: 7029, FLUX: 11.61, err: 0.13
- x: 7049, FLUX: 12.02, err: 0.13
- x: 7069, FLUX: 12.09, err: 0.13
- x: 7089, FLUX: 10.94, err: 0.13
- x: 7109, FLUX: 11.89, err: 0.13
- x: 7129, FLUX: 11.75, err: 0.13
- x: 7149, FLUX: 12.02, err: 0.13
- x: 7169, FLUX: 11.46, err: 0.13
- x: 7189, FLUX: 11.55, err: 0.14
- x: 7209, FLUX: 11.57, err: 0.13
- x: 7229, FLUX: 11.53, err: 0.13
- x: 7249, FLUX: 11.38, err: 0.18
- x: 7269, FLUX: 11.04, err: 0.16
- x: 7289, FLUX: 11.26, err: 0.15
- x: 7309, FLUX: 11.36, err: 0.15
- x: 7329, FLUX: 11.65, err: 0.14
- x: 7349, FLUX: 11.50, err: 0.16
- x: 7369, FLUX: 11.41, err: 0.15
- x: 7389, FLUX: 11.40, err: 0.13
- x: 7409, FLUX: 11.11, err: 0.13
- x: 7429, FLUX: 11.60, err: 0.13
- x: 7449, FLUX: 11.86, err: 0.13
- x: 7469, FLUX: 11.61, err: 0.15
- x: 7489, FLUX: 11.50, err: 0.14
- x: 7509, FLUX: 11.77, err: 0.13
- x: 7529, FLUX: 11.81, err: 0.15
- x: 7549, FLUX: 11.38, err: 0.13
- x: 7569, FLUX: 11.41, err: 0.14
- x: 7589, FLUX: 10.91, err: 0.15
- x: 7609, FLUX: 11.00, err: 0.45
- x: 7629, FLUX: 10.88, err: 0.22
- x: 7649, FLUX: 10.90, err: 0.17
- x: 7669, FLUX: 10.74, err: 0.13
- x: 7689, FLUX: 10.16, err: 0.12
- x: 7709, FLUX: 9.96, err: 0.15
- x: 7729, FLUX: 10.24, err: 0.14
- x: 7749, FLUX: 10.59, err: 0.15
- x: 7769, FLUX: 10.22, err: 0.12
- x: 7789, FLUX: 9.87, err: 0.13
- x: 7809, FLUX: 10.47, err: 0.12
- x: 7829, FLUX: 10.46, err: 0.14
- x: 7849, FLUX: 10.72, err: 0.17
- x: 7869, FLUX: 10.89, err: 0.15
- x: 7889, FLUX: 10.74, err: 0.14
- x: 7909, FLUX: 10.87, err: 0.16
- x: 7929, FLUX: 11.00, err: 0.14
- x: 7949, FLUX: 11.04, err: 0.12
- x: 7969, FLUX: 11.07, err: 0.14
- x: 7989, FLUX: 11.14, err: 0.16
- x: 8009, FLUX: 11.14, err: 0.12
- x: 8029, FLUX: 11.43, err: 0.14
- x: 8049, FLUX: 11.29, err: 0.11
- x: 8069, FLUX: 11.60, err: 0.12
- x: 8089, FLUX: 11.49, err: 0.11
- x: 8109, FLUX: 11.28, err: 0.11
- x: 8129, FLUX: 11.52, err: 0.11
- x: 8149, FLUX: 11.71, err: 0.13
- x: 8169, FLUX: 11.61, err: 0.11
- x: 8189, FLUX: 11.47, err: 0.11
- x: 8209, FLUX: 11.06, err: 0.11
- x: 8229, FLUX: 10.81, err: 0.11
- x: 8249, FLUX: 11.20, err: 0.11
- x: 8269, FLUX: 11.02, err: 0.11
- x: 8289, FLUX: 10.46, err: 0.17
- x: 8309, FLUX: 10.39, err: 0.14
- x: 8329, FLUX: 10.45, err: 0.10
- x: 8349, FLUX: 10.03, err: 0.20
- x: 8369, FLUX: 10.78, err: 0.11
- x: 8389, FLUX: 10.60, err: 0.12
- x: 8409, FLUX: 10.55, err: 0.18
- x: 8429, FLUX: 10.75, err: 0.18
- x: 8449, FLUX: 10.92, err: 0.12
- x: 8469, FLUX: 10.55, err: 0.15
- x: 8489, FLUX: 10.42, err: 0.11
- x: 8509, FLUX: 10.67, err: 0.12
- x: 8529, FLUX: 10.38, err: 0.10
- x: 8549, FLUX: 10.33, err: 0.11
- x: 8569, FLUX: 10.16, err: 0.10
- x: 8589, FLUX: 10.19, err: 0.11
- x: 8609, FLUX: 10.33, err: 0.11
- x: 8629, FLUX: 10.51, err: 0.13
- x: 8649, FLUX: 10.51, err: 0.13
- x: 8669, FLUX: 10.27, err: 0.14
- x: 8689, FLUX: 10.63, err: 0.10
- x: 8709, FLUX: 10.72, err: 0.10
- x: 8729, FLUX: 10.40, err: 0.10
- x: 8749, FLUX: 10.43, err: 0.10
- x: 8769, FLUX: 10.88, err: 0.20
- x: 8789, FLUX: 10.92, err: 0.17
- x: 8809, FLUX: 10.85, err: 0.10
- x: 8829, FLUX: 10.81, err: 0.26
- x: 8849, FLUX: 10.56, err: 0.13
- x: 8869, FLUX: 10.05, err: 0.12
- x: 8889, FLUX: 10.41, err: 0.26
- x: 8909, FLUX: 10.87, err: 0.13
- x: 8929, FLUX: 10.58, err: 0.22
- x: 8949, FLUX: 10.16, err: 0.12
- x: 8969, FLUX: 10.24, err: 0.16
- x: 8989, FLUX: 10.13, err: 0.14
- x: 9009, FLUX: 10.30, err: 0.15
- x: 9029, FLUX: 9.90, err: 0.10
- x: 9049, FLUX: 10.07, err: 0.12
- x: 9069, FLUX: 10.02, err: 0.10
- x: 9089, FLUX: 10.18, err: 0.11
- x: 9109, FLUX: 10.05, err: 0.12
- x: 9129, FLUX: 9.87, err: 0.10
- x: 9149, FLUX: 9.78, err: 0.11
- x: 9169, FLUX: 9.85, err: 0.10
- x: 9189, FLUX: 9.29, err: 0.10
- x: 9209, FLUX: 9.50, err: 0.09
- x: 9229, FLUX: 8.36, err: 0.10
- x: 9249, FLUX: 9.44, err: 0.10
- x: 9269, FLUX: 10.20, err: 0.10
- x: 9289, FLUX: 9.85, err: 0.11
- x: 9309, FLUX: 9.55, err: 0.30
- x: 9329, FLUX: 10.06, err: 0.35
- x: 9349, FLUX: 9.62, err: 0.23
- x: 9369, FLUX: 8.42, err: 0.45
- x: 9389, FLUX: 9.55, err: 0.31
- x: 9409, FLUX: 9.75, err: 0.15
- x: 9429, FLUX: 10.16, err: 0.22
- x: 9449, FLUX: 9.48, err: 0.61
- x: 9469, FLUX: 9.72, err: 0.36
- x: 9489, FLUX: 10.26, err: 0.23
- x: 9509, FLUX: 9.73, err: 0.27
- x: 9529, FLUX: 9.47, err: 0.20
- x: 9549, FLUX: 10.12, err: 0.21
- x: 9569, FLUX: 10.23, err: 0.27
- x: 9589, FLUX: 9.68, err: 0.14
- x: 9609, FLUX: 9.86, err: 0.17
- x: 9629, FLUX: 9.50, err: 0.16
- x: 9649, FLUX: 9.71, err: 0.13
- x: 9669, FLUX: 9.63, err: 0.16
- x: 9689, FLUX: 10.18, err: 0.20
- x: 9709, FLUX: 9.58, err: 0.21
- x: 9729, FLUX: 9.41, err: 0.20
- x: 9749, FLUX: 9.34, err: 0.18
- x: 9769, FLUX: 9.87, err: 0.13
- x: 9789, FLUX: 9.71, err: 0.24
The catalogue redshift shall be 0.081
